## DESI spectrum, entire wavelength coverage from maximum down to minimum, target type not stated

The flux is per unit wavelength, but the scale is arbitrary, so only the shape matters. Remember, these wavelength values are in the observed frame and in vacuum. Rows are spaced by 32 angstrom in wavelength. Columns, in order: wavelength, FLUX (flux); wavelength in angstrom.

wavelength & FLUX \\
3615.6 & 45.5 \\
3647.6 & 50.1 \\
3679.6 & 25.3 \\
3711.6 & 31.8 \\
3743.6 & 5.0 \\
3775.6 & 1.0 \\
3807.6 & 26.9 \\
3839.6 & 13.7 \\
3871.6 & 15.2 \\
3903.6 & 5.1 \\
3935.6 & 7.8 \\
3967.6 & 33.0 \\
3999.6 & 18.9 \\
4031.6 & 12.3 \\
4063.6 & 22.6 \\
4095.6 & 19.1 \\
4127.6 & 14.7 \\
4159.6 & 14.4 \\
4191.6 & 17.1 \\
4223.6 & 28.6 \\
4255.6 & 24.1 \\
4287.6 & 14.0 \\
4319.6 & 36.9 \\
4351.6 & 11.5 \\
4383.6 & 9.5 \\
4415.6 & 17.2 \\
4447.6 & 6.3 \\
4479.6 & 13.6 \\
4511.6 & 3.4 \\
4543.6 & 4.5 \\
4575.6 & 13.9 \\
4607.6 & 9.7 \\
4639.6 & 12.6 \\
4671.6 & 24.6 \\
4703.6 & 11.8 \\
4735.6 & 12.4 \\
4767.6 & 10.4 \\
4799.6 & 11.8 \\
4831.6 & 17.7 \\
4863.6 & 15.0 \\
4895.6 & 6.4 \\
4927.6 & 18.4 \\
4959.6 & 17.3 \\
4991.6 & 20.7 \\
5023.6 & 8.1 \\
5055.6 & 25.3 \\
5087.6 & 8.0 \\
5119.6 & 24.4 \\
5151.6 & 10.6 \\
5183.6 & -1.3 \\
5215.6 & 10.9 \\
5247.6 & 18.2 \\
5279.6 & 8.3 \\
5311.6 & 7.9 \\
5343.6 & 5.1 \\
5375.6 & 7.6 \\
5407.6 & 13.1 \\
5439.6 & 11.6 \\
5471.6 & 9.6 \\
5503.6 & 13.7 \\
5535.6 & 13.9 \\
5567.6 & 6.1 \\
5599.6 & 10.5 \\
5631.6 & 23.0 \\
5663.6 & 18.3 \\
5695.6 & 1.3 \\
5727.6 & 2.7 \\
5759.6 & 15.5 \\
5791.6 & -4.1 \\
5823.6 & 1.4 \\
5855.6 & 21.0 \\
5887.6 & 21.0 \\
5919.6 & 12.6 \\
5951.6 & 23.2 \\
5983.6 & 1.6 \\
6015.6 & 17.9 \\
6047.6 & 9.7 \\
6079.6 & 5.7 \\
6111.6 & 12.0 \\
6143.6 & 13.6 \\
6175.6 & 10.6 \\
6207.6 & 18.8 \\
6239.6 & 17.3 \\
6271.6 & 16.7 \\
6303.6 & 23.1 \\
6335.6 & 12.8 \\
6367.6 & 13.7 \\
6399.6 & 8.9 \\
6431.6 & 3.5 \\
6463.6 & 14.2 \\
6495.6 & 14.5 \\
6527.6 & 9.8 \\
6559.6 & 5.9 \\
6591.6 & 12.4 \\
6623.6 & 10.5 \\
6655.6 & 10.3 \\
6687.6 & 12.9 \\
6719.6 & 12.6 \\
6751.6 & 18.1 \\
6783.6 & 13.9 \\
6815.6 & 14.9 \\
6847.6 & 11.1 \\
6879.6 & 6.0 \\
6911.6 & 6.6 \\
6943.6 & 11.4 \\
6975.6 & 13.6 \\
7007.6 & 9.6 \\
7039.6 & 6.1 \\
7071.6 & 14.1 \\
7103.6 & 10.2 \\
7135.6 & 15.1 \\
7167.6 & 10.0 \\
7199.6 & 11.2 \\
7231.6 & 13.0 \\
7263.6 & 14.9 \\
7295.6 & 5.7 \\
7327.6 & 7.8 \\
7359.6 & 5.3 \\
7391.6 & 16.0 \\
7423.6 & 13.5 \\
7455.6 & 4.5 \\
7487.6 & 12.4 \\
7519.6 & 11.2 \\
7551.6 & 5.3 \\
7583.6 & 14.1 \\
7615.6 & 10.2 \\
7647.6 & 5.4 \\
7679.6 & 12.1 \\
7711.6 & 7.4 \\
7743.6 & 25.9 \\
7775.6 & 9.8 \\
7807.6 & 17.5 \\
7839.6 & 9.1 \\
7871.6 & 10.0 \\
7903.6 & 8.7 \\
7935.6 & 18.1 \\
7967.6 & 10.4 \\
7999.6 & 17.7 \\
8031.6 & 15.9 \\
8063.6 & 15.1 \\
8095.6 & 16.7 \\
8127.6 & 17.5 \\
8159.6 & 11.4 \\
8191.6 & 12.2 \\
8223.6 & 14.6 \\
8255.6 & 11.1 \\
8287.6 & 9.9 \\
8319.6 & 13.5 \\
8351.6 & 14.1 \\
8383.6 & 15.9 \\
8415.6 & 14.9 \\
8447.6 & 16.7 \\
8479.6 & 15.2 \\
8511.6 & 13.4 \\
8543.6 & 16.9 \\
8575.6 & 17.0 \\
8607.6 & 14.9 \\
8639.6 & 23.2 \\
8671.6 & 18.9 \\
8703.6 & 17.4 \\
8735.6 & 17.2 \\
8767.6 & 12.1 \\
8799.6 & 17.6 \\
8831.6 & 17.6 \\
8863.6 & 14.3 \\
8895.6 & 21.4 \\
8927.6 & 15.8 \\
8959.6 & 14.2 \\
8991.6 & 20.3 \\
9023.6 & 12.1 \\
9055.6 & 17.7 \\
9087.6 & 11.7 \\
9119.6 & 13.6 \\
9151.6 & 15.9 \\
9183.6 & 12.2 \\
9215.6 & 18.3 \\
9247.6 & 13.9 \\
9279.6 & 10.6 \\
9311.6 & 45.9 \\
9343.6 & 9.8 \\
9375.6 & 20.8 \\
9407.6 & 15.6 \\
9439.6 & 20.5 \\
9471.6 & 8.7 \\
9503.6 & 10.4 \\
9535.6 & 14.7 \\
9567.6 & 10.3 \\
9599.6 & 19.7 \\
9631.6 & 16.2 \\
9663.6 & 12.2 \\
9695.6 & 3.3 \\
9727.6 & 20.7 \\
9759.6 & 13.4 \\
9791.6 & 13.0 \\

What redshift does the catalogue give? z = 1.077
